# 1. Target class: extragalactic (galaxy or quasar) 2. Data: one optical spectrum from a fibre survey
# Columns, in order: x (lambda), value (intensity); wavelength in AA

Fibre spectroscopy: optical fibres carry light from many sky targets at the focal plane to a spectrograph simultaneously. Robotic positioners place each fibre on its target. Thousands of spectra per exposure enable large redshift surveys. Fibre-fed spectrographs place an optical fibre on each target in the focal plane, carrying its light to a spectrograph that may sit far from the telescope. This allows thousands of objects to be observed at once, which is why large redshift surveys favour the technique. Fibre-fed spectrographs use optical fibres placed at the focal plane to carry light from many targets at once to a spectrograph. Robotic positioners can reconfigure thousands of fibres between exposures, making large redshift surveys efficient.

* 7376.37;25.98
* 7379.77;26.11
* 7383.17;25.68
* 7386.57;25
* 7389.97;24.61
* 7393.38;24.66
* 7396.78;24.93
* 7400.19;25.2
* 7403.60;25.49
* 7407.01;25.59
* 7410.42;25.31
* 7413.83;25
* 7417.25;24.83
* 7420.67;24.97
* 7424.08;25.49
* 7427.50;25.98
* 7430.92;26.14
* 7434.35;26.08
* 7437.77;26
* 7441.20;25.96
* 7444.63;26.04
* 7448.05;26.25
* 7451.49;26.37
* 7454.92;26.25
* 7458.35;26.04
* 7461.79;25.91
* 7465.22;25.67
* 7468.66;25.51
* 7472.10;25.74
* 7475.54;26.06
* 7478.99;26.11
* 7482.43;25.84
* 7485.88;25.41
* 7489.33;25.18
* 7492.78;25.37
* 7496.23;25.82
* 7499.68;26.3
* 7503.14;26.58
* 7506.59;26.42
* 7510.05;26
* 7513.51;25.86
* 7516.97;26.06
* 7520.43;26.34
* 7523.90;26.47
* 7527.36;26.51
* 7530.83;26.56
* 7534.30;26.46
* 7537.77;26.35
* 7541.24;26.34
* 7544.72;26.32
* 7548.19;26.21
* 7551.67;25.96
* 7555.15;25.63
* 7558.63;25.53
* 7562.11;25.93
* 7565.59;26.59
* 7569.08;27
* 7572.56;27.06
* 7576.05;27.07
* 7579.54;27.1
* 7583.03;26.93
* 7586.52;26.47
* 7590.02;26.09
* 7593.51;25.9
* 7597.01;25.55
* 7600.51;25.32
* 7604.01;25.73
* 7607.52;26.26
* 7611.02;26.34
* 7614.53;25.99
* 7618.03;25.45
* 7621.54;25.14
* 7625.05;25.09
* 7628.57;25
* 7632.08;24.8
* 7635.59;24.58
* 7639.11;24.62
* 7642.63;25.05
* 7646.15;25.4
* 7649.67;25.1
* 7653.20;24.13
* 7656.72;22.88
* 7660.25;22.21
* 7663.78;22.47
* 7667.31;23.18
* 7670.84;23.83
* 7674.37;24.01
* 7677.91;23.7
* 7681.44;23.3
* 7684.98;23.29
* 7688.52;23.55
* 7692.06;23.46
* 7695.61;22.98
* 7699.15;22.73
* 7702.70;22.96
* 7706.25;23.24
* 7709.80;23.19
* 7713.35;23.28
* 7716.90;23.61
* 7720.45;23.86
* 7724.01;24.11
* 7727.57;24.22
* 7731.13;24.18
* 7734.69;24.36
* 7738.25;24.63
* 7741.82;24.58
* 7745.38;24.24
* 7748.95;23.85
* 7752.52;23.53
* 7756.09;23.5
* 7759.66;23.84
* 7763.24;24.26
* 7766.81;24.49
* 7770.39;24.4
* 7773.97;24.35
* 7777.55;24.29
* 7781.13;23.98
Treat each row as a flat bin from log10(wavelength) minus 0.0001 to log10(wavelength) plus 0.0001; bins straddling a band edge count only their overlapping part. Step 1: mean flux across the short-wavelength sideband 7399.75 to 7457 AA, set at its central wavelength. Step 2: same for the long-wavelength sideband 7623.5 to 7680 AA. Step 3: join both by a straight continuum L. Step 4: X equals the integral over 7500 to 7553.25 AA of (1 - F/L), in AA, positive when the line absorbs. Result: -2.7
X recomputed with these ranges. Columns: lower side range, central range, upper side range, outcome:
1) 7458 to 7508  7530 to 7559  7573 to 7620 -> -0.15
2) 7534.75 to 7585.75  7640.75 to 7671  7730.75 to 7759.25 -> 1.70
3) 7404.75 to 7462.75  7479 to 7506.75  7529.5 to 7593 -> 0.24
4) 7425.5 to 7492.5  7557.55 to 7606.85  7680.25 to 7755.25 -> -2.92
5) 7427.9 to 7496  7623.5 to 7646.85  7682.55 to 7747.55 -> -0.51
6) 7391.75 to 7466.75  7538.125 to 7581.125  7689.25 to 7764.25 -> -2.74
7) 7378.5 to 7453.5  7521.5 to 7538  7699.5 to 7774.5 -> -1.00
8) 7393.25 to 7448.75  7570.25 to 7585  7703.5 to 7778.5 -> -1.34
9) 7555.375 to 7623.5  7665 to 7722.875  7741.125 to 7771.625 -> 3.40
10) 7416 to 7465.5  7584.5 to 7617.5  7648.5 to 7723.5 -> -2.32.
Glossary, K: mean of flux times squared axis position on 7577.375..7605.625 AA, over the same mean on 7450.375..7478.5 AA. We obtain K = 1.0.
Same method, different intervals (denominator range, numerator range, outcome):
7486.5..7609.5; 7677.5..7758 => 0.94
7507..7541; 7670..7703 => 0.93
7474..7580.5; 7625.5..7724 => 0.94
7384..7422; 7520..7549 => 1.09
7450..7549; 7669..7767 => 0.96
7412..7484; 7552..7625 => 1.05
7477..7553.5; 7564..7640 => 1.02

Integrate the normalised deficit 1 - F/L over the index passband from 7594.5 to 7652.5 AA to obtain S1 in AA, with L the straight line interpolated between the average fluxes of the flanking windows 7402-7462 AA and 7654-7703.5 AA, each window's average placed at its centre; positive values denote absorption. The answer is -3.77 AA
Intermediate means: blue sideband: 25.8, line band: 25.3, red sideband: 23.2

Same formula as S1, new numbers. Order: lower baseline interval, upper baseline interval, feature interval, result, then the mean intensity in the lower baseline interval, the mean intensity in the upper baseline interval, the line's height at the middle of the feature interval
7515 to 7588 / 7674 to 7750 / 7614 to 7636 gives 0.03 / 26.4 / 23.7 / 25.2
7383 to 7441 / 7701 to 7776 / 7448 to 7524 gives -2.82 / 25.4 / 23.9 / 25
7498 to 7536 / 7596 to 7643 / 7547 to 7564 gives 0.07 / 26.3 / 25.4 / 26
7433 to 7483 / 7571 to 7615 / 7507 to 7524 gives -0.01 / 26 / 26.3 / 26.1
